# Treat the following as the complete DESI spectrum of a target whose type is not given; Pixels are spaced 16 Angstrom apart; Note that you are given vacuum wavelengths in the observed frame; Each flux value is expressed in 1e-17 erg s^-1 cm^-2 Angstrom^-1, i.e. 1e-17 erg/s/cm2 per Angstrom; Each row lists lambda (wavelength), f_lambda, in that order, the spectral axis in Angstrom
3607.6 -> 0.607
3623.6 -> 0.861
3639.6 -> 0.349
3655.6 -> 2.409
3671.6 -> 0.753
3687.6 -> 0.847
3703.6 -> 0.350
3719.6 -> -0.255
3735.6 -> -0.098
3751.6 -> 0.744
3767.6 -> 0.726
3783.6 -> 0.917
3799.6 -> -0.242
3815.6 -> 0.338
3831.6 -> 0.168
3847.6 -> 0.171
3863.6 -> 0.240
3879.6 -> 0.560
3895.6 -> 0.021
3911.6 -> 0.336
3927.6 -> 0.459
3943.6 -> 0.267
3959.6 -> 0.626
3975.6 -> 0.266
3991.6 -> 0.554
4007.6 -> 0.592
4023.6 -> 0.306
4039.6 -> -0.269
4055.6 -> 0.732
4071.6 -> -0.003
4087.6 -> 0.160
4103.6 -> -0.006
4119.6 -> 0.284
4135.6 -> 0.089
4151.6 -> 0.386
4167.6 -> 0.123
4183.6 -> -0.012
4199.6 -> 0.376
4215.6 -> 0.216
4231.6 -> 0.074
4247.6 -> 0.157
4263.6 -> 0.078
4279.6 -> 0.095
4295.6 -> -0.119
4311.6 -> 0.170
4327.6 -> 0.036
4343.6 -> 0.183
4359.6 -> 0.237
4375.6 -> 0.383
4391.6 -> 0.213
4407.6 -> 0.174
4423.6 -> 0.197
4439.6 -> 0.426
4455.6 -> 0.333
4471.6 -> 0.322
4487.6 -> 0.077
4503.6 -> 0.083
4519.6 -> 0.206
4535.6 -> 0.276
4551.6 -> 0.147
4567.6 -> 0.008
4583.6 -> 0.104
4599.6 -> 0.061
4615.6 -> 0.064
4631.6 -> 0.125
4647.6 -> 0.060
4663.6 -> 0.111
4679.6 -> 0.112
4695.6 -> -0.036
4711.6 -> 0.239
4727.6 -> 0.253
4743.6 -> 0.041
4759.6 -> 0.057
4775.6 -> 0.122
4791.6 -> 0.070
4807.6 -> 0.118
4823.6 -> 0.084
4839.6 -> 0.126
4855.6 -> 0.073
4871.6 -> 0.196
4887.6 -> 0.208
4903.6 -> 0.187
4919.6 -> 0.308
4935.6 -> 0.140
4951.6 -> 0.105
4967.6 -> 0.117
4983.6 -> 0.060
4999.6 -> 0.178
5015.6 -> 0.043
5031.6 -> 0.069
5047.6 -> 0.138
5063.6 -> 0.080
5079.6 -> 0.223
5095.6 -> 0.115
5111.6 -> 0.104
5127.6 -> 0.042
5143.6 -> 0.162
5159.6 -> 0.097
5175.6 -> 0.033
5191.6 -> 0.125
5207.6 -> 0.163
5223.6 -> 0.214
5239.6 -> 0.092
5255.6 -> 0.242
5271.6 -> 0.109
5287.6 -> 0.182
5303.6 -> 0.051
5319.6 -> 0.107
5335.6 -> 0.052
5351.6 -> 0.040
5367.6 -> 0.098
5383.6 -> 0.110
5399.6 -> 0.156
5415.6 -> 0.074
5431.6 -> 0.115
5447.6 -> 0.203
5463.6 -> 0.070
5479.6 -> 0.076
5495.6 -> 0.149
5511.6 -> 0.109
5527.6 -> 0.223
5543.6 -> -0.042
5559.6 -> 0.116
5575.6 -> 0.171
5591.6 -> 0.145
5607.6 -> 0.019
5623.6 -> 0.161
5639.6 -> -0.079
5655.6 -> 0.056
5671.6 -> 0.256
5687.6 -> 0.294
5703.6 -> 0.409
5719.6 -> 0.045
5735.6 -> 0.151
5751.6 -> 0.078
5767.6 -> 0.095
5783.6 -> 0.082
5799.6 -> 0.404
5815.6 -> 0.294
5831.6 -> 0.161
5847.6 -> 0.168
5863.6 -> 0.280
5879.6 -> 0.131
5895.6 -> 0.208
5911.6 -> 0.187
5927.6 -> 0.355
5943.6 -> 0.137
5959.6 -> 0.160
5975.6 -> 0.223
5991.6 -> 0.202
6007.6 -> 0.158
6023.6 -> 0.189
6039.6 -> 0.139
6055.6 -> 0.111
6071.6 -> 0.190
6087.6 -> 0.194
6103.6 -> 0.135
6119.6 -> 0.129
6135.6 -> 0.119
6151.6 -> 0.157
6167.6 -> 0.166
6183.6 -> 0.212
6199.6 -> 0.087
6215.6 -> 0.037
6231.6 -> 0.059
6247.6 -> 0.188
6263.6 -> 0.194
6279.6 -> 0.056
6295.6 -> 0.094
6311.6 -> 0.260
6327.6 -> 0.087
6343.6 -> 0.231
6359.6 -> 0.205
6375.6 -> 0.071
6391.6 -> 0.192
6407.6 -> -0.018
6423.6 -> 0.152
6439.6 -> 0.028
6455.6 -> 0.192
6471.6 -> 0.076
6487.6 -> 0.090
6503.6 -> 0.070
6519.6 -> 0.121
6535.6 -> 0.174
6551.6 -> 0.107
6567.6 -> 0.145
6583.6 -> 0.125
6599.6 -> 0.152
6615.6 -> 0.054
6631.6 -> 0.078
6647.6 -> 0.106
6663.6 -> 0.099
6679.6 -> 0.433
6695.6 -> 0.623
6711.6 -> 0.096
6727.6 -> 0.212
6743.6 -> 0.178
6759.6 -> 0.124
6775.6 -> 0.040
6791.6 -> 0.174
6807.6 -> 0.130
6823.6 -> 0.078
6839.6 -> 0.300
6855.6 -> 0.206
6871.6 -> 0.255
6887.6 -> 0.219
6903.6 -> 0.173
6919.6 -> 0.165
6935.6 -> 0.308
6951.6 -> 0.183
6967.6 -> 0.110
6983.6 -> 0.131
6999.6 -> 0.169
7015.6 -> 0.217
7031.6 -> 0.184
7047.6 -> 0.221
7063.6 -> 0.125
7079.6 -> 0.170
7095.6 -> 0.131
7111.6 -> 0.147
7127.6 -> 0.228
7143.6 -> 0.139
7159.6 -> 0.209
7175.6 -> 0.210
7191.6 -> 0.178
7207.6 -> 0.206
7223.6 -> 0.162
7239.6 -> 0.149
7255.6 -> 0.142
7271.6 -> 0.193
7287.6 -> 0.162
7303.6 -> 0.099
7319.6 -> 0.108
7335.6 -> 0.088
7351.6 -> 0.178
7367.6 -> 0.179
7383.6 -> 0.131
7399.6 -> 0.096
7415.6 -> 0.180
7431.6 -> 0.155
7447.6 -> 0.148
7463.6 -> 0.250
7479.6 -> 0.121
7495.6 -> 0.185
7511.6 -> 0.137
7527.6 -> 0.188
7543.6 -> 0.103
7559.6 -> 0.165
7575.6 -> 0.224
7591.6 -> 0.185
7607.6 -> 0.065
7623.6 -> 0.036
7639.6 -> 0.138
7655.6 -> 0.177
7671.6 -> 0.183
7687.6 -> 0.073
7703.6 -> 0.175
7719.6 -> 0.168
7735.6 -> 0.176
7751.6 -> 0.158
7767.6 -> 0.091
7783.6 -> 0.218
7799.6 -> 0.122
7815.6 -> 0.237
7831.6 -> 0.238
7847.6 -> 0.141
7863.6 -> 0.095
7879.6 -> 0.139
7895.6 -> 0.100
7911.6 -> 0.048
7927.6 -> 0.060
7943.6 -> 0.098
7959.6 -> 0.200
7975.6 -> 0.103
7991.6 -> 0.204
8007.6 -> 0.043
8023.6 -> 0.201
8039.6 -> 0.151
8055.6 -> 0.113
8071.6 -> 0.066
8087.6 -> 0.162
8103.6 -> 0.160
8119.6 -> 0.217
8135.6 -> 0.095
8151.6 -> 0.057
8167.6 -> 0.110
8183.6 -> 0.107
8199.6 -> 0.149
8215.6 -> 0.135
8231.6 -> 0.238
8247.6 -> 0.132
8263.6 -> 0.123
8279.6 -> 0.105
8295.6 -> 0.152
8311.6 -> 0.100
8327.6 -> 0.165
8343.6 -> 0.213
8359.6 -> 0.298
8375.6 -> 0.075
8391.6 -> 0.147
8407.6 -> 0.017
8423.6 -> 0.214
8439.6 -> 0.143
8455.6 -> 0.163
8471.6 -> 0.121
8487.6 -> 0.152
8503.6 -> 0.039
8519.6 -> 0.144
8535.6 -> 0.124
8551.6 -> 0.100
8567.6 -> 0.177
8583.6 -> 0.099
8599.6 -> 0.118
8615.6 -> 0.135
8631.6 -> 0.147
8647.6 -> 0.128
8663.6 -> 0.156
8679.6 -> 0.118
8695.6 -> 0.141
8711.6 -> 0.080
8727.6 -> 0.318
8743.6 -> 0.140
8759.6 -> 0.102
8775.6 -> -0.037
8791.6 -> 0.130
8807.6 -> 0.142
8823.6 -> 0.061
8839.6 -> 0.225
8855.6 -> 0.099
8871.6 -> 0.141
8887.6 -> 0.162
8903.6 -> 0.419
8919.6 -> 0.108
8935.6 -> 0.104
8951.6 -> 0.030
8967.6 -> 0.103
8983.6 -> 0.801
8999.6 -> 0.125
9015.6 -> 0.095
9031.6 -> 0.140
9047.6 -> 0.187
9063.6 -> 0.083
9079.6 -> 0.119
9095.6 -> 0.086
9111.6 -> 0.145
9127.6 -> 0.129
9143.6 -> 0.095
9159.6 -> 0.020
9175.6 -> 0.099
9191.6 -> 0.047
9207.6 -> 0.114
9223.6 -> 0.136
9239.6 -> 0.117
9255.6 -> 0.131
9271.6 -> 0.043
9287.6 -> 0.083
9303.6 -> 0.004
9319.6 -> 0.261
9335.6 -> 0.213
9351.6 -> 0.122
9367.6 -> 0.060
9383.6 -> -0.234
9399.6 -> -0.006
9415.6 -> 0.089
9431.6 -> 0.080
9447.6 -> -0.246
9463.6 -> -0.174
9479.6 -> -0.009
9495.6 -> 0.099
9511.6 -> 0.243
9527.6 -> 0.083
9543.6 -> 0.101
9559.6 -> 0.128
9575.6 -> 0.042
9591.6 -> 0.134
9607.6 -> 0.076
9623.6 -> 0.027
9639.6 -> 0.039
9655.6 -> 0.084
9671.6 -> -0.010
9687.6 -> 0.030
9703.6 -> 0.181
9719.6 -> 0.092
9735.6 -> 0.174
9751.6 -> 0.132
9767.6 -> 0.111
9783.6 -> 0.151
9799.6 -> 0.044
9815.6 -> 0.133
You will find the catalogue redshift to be 0.794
